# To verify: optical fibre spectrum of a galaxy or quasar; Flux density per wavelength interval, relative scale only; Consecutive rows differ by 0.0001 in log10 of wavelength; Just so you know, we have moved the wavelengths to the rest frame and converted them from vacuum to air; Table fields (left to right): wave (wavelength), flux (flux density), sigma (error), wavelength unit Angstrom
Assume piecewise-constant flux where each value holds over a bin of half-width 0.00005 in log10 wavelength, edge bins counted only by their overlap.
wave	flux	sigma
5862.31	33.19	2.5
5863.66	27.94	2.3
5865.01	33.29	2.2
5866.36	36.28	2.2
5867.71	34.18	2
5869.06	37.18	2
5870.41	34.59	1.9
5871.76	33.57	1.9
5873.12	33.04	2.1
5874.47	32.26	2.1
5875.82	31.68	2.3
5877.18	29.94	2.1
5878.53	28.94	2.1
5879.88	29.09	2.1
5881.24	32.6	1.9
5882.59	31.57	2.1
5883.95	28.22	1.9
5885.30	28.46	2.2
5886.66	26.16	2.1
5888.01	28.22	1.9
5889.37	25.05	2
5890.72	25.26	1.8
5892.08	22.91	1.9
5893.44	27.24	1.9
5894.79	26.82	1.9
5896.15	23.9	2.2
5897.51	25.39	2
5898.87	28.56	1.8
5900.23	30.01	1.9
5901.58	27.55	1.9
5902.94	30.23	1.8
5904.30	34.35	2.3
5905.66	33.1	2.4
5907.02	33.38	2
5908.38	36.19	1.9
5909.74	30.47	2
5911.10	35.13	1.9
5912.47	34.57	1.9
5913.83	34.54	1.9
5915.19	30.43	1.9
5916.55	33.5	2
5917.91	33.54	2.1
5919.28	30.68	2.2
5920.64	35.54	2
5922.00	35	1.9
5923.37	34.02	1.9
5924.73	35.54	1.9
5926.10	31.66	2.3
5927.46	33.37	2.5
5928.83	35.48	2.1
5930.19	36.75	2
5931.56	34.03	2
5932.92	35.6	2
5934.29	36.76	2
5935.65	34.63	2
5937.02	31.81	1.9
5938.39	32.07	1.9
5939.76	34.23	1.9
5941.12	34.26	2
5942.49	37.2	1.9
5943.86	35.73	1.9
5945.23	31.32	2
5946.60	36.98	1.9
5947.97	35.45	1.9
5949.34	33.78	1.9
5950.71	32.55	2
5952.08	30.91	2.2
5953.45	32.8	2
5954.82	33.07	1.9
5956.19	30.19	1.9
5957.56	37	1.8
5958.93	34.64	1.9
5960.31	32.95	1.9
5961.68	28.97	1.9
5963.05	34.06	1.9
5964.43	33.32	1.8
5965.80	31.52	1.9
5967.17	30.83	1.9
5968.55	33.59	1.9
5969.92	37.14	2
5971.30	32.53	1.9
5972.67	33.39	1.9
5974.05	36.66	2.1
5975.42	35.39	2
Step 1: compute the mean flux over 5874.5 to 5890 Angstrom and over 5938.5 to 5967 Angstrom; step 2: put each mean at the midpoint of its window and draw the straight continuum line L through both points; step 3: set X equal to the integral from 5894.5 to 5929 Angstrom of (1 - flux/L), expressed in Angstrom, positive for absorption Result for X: -1.1 Angstrom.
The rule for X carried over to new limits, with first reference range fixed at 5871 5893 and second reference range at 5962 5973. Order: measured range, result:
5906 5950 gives -4.0 Angstrom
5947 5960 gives -0.4 Angstrom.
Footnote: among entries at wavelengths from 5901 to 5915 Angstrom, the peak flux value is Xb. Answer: 36.19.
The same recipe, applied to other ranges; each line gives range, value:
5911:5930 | 35.54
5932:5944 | 37.2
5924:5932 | 36.75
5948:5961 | 37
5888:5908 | 34.35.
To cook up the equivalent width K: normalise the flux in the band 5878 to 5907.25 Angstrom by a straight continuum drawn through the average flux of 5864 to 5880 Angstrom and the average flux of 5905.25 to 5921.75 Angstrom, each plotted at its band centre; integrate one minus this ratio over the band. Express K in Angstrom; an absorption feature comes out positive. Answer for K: 4.2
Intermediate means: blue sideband 32.9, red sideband 33.5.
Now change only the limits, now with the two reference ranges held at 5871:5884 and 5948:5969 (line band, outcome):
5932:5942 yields -0.6 Angstrom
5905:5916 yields -0.6 Angstrom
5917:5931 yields -0.9 Angstrom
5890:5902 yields 2.0 Angstrom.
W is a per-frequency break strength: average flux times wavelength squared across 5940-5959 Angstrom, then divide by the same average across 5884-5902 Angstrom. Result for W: 1.3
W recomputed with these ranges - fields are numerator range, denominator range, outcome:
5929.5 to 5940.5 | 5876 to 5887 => 1.19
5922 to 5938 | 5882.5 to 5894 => 1.31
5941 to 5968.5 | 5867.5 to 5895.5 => 1.15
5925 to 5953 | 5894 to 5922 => 1.10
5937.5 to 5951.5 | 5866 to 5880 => 1.07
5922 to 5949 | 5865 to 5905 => 1.18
